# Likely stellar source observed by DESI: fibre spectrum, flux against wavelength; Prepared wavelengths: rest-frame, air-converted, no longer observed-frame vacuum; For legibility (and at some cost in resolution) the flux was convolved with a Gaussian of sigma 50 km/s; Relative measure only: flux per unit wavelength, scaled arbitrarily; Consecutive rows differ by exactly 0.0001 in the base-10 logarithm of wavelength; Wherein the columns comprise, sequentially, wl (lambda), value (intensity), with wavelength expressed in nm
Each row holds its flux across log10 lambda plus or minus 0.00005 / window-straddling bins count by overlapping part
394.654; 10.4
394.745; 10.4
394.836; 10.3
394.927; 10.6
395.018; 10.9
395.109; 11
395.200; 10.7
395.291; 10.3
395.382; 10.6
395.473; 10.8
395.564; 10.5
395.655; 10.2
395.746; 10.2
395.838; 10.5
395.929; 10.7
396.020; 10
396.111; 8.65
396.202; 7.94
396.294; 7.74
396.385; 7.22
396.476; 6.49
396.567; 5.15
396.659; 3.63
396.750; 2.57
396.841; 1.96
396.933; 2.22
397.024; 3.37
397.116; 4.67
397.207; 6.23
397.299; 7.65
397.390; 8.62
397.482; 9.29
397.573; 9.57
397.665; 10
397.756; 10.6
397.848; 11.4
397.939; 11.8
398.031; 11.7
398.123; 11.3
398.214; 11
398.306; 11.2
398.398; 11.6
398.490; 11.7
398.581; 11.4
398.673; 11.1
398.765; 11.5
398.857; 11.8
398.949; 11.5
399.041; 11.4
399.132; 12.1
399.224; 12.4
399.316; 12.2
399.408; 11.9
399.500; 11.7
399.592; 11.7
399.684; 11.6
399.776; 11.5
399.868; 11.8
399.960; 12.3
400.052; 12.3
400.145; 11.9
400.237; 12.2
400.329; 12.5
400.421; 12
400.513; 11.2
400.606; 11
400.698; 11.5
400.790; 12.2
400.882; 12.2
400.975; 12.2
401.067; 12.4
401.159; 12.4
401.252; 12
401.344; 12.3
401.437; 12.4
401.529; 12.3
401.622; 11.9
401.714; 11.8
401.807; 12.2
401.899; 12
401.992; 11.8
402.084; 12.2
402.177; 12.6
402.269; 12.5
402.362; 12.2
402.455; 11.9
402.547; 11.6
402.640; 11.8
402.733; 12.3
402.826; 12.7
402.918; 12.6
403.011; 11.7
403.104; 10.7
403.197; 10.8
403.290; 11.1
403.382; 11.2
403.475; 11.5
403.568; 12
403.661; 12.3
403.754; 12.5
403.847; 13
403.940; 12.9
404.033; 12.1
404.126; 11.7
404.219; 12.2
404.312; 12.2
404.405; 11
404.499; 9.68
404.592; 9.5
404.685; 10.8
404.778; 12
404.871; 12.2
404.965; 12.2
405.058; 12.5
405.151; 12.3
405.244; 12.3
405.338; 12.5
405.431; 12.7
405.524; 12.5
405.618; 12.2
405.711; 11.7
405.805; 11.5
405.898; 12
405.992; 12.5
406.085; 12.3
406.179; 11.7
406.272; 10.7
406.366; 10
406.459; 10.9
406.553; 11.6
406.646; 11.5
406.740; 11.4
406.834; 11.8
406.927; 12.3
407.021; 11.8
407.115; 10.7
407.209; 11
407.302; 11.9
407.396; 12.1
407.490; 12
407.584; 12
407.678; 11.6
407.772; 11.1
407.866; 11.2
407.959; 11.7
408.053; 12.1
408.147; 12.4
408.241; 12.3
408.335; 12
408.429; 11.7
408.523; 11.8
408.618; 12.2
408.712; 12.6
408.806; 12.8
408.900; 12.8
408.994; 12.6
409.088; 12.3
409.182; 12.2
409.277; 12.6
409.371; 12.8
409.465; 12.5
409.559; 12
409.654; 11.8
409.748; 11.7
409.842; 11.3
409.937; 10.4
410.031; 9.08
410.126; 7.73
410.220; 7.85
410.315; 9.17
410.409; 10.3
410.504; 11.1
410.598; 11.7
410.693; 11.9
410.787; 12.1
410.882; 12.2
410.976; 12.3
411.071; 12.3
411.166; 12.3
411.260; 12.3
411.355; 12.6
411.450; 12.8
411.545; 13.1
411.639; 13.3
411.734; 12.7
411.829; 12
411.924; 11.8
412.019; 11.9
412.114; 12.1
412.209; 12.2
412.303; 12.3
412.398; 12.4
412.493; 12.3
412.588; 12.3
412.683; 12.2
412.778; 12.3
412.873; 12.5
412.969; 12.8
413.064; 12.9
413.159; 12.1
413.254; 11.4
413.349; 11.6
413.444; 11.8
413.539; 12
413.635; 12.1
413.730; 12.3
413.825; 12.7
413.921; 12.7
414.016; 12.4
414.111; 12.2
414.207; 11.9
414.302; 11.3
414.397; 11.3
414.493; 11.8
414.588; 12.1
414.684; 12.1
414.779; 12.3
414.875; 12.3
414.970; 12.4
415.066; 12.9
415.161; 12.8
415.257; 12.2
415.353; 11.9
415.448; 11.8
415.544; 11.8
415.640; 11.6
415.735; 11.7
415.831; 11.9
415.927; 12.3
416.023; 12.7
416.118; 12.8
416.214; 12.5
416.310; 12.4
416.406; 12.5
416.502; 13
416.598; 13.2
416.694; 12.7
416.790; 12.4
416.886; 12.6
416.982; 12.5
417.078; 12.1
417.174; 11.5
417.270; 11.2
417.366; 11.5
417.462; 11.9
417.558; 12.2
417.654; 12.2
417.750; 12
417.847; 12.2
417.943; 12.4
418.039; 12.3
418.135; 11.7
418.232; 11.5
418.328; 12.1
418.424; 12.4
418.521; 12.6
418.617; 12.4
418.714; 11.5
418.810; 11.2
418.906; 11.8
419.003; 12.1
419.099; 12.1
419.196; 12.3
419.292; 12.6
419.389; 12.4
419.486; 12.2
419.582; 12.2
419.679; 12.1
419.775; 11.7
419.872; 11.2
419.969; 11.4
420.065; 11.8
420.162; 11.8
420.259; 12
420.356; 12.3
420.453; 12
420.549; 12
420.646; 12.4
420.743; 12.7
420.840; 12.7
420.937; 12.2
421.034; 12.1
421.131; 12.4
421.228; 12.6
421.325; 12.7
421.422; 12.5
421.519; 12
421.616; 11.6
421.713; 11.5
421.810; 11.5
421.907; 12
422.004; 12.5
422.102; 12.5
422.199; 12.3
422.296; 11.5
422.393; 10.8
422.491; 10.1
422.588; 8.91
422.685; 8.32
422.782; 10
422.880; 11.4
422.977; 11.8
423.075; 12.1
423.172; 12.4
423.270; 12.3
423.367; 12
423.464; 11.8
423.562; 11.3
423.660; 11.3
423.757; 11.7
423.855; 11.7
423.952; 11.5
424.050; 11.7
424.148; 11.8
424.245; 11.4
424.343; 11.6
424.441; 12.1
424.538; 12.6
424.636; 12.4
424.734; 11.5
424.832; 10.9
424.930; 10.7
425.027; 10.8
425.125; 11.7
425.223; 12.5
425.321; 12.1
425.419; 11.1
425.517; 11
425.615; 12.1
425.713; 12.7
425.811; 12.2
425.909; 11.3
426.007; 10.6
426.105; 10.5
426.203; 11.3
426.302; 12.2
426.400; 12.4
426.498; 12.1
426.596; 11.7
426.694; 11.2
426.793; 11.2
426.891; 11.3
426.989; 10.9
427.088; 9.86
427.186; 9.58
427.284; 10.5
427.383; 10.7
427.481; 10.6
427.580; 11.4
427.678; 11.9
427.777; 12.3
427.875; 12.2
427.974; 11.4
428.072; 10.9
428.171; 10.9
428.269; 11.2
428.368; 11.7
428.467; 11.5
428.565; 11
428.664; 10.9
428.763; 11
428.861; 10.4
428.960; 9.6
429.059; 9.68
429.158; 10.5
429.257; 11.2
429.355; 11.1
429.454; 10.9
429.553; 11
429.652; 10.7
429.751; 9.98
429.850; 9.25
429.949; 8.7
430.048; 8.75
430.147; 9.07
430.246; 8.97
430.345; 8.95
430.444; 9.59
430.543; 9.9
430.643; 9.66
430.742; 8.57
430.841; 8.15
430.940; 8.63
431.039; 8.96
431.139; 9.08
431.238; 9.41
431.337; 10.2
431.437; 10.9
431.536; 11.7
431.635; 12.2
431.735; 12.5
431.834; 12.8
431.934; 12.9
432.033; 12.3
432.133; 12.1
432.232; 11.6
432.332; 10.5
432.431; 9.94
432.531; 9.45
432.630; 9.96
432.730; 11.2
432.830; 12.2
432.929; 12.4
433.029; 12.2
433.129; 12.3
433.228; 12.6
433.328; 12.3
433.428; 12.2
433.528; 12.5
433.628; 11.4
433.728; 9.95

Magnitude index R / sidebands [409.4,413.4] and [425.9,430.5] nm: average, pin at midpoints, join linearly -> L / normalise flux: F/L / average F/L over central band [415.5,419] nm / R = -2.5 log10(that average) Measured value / -0.07 mag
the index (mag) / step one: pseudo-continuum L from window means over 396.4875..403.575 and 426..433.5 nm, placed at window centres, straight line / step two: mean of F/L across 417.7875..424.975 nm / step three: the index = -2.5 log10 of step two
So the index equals -0.10 mag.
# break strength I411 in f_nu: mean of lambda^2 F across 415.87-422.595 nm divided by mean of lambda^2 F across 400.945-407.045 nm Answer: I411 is 1.1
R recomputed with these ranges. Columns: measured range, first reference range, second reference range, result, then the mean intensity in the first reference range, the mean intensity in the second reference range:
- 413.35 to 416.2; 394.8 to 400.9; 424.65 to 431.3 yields -0.17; 9.99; 10.7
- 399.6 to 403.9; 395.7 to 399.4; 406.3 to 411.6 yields -0.19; 9.09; 11.6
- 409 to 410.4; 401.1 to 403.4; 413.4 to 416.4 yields 0.10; 12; 12.2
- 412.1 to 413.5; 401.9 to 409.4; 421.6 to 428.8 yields -0.05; 11.9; 11.4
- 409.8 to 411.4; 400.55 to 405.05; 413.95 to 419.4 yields 0.10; 11.9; 12.2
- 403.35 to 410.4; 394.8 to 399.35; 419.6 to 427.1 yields -0.15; 9.35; 11.7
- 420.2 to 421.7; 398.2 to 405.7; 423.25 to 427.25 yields -0.06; 11.9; 11.5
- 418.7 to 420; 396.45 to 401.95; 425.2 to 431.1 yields -0.13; 10.4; 10.7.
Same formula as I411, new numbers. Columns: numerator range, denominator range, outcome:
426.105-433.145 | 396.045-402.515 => 1.19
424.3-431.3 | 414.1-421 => 0.93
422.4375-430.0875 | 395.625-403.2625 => 1.20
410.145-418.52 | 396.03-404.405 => 1.20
